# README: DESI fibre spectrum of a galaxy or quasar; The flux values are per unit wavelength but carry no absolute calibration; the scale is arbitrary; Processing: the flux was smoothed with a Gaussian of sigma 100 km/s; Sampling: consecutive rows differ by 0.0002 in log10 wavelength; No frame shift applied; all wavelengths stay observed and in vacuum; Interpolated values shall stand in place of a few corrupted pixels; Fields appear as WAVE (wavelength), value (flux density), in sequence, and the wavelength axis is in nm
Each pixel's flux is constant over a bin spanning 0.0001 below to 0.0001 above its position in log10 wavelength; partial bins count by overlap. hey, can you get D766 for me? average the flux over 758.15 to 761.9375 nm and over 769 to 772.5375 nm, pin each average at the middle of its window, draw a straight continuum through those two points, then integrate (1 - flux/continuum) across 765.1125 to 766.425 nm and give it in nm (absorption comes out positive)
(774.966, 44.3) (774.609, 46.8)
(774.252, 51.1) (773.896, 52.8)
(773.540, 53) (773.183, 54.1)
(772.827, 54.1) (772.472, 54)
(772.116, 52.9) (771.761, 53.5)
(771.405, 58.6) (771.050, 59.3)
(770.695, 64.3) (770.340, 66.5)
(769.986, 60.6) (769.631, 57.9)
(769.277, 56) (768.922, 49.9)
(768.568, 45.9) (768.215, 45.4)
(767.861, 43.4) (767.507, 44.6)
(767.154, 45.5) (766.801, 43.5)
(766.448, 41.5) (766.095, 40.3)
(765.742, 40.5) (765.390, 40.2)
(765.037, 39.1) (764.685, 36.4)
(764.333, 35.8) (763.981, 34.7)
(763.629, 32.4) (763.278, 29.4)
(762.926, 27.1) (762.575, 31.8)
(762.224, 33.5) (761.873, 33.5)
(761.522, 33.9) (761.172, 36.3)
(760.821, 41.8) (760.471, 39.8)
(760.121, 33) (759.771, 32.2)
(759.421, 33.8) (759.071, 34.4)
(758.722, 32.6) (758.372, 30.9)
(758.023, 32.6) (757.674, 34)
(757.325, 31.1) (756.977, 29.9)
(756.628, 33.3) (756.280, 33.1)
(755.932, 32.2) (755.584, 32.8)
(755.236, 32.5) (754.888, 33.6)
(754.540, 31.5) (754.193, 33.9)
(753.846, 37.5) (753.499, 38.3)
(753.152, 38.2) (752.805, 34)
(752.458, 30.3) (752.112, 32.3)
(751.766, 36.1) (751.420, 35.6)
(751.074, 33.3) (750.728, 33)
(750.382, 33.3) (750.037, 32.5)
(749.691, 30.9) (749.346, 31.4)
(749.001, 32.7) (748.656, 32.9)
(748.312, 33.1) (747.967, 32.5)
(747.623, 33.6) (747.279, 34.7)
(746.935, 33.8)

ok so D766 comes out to 0.19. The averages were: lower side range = 34.8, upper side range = 58.2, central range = 40.4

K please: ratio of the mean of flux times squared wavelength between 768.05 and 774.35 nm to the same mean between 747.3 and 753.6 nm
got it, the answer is 1.73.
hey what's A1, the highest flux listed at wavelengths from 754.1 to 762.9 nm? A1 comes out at 41.8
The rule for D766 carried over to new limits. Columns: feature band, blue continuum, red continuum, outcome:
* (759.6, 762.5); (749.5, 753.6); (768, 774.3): 0.57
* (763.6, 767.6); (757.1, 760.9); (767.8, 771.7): 0.64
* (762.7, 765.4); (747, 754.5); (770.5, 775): 0.71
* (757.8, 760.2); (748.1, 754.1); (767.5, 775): 0.50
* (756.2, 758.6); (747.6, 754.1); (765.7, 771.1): 0.47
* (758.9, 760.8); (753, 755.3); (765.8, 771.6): 0.29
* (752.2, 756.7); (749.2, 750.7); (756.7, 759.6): -0.23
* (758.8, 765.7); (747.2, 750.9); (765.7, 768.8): 1.00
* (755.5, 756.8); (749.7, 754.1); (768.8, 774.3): 0.21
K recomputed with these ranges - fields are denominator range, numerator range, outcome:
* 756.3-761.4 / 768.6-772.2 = 1.75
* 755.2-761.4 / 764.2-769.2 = 1.29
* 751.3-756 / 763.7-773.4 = 1.48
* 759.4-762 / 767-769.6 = 1.37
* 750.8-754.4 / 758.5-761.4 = 1.03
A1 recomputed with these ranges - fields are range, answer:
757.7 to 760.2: 34.4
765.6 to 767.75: 45.5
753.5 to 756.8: 37.5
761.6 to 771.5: 66.5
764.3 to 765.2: 39.1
